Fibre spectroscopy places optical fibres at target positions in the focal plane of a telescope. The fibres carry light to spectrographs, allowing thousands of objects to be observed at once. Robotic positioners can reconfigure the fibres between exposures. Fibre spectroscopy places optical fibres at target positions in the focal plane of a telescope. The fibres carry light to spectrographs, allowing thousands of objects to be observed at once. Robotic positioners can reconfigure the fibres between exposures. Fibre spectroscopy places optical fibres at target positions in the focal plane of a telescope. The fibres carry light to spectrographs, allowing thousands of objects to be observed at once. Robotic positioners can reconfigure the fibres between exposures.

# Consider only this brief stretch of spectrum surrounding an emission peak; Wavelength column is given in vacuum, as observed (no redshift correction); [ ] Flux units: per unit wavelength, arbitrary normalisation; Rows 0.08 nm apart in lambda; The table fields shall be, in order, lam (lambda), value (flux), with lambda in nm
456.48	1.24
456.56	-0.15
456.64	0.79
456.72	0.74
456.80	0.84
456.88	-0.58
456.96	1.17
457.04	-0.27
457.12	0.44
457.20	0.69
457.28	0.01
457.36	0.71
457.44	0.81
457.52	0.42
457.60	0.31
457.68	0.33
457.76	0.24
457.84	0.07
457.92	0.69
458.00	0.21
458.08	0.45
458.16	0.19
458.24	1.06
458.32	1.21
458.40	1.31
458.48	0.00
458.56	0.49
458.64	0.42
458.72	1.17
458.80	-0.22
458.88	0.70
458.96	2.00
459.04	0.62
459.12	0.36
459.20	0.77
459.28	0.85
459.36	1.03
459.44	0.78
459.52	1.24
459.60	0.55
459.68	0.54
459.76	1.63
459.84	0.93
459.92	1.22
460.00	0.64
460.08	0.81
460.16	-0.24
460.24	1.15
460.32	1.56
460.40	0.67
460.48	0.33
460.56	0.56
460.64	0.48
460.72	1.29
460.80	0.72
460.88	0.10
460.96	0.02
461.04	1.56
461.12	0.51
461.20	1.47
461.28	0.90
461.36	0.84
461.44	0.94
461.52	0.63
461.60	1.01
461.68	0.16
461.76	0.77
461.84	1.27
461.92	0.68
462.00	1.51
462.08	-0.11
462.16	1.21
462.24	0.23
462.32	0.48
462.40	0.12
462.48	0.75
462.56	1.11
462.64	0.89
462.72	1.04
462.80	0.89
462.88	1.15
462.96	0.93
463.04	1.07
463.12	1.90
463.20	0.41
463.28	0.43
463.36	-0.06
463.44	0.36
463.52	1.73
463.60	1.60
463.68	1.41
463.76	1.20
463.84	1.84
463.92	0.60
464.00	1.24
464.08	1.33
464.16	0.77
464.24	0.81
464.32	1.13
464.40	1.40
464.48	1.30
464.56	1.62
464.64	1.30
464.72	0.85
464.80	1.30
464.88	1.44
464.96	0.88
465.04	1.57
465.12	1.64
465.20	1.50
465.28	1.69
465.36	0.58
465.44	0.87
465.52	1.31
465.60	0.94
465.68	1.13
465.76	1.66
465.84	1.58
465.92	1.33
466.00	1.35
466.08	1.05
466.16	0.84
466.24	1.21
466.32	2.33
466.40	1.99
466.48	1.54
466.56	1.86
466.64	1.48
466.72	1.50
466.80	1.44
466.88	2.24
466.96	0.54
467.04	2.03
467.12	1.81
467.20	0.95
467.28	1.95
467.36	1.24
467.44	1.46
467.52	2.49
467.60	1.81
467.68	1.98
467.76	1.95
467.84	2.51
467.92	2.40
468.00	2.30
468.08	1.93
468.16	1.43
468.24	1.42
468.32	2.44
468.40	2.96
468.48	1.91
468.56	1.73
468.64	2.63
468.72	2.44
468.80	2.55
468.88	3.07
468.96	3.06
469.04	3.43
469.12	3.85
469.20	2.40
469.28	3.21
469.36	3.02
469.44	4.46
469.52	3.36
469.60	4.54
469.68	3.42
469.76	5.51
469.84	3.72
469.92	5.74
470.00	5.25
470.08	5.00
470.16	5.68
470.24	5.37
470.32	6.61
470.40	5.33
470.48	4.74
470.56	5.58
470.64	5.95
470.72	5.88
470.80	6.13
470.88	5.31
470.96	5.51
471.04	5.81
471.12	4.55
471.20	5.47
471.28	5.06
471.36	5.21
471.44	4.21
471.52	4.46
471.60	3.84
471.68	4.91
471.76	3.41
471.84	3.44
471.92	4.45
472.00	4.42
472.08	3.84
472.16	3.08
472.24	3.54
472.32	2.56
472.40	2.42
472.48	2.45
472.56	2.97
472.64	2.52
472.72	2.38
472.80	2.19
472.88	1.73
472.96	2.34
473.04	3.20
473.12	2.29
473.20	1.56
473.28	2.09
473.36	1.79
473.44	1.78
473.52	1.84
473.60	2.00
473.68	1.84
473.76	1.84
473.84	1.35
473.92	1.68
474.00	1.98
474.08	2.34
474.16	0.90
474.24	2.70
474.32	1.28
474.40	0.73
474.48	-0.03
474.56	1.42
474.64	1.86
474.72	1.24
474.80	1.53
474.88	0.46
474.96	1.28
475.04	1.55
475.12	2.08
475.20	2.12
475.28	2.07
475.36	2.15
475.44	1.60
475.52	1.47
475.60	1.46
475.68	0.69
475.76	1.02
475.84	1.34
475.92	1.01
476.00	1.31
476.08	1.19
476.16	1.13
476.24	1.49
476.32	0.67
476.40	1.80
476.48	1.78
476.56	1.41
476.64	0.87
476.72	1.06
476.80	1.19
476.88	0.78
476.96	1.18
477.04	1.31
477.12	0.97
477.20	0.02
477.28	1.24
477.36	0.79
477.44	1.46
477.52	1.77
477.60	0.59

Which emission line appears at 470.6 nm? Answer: C IV 1549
